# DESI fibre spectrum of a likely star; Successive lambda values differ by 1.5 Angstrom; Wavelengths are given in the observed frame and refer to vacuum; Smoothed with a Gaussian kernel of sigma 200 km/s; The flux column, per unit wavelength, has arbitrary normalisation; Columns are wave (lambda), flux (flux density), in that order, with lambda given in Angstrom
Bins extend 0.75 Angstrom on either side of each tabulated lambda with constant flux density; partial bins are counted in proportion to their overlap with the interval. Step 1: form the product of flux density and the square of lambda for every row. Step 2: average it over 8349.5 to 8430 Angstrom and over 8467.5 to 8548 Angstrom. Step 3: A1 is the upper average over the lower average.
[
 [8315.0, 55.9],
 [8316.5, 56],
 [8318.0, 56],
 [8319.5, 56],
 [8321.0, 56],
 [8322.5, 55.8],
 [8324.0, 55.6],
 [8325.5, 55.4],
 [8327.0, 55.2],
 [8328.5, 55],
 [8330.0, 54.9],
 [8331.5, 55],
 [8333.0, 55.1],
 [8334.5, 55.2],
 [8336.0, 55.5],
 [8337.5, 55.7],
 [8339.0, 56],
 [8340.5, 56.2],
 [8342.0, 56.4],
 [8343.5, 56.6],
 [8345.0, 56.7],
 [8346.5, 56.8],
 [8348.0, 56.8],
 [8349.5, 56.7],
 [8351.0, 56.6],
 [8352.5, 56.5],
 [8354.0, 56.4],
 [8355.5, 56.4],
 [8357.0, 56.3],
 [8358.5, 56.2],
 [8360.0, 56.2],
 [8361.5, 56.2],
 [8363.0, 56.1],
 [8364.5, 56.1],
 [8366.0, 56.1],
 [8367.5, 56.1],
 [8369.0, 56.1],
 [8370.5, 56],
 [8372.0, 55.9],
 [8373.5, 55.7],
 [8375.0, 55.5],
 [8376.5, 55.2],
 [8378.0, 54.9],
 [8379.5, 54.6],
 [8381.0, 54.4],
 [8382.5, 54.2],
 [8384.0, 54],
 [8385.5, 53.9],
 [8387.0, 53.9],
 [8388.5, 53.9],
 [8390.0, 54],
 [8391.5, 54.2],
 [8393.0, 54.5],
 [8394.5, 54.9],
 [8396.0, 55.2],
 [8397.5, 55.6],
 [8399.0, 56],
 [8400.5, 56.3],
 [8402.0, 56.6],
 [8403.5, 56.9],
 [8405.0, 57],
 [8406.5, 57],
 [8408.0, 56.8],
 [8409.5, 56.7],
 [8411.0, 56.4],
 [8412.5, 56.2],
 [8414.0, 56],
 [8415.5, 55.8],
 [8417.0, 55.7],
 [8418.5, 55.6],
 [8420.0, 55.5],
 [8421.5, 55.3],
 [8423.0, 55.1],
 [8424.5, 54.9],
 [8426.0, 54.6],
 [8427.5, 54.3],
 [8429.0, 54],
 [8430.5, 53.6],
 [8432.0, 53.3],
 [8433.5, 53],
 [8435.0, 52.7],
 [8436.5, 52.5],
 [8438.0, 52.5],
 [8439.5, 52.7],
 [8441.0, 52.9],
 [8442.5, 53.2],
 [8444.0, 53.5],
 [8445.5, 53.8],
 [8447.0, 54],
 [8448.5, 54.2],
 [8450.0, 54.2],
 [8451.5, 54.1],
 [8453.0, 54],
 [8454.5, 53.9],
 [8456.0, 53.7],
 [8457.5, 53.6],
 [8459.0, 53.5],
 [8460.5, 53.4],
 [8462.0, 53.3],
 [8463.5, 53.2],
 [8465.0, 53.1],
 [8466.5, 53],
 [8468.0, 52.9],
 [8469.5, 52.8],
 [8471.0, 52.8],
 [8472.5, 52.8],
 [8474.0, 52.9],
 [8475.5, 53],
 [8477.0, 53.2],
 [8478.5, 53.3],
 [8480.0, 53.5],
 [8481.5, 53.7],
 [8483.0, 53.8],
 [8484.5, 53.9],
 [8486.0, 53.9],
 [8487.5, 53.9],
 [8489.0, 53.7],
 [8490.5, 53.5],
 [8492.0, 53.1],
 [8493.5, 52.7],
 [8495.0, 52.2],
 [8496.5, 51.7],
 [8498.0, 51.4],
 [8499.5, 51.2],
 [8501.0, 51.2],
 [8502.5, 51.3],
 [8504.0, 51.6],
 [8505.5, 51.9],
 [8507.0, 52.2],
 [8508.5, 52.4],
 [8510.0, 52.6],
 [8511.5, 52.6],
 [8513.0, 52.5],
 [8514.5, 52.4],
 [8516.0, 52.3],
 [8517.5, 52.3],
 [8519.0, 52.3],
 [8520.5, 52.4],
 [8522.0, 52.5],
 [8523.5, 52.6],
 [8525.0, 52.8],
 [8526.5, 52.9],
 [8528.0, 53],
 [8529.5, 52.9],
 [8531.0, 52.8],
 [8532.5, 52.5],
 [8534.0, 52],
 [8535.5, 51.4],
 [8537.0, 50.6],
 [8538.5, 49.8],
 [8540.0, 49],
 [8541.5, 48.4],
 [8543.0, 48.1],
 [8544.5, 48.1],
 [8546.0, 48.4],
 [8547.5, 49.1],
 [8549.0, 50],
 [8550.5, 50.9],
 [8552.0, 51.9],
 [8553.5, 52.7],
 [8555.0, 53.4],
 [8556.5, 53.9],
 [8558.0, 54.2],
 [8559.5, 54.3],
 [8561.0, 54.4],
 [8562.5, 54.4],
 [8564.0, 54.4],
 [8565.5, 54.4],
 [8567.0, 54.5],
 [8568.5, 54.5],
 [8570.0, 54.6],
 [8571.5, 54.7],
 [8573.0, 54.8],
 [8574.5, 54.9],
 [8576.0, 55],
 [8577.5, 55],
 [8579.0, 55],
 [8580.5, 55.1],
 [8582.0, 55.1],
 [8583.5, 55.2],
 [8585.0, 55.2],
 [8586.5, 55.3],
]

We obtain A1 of 1.0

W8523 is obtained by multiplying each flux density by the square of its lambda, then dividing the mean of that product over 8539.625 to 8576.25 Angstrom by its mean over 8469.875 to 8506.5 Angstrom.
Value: 1.0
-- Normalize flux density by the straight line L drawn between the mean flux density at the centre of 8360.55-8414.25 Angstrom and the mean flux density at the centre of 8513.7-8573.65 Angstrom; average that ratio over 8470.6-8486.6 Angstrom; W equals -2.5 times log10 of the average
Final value 0.005 mag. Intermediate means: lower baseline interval 55.5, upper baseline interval 52.3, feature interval 53.4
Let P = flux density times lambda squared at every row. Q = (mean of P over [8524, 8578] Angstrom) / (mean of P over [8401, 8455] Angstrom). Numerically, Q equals 0.99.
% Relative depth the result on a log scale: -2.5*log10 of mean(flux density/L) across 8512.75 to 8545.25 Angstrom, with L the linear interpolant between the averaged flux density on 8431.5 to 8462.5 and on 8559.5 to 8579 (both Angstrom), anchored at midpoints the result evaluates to 0.056 mag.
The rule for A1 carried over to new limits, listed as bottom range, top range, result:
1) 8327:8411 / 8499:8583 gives 0.98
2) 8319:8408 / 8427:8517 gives 0.98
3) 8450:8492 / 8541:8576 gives 1.01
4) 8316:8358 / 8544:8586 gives 1.01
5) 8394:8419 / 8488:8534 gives 0.96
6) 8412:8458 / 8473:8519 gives 0.99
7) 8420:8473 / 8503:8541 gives 0.99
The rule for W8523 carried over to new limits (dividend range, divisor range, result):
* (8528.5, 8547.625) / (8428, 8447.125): 0.97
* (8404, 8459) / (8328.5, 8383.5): 0.99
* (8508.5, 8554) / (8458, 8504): 0.98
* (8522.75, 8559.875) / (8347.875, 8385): 0.96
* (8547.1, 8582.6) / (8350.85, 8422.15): 1.01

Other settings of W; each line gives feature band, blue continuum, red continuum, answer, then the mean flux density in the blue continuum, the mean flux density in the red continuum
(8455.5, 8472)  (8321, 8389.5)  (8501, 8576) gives 0.010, 55.6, 52.3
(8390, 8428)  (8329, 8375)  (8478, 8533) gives -0.018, 56.1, 52.6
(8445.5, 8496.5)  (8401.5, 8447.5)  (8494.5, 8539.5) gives 0.000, 54.8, 52.1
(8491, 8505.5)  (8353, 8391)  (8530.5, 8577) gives 0.029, 55.4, 52.3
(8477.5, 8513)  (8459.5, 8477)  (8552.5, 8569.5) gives 0.014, 53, 54.1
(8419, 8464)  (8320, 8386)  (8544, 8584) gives 0.020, 55.7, 53.5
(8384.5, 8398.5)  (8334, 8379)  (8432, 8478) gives 0.012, 56.1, 53.3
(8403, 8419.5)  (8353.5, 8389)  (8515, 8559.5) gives -0.036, 55.4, 51.5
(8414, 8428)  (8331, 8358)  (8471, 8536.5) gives -0.016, 56.2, 52.6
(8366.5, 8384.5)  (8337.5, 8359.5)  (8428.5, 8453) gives 0.006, 56.4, 53.4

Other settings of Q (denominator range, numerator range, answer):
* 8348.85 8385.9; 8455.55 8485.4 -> 0.98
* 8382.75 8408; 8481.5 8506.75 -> 0.97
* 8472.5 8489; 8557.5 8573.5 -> 1.04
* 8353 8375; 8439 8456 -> 0.98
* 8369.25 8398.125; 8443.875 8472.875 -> 0.99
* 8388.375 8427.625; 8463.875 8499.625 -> 0.97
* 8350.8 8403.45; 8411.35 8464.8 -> 0.99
